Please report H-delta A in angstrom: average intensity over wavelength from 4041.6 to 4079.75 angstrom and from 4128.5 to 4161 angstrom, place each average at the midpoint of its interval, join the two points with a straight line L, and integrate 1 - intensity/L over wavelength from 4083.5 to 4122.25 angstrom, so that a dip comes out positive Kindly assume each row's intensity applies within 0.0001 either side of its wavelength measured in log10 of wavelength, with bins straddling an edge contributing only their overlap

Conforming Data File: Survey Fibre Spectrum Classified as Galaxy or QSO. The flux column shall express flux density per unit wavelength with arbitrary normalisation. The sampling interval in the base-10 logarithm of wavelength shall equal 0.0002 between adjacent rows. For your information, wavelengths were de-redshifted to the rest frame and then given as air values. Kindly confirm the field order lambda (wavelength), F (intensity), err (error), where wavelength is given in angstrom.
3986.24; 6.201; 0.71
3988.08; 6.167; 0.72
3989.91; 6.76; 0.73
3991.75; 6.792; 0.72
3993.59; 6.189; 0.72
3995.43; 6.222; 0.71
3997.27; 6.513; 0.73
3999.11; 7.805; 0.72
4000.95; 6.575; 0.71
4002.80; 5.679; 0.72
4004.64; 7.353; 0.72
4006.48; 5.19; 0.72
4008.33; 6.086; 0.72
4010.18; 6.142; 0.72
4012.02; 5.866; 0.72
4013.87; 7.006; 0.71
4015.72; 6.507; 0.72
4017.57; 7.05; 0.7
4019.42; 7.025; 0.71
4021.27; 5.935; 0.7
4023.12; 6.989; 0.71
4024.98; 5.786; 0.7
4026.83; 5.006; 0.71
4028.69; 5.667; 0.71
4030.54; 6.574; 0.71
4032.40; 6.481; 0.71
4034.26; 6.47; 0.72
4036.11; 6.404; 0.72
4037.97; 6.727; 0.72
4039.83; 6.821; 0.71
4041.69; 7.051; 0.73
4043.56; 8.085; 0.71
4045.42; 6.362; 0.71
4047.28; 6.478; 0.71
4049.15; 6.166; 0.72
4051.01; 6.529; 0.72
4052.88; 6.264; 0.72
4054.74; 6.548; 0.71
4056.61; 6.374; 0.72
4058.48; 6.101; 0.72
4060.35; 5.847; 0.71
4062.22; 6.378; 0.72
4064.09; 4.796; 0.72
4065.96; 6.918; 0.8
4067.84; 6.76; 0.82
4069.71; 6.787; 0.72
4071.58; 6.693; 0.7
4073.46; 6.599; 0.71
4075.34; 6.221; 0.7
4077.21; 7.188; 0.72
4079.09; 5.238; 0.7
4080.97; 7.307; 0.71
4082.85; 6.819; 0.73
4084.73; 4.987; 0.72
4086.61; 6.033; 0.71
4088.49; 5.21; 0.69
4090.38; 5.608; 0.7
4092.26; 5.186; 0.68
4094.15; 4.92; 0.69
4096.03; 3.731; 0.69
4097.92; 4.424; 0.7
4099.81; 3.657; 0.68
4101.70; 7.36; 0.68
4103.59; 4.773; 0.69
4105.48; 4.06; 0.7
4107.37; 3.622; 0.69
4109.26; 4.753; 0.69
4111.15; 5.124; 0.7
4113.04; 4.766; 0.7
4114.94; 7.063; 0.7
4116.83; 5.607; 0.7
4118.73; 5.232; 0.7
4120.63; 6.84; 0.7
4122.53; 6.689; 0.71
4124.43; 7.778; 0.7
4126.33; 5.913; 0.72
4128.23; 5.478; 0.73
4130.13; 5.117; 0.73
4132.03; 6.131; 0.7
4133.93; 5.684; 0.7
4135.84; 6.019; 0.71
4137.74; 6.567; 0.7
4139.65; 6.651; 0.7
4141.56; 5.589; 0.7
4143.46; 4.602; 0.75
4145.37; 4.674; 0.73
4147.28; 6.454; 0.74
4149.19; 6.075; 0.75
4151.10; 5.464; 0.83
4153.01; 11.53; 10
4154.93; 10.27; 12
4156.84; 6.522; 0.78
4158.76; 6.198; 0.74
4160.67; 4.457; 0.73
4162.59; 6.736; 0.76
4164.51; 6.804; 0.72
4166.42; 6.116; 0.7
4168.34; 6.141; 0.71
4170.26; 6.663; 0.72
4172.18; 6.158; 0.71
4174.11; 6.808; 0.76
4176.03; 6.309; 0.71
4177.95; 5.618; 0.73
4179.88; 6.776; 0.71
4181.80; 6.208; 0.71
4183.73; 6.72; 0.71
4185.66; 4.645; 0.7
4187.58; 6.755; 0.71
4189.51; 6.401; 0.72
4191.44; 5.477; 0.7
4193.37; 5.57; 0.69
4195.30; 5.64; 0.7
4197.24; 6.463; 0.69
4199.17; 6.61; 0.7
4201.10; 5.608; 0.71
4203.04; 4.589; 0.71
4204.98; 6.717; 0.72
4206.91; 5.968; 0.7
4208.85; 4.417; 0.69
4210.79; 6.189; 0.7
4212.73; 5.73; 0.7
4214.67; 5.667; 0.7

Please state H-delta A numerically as 7.4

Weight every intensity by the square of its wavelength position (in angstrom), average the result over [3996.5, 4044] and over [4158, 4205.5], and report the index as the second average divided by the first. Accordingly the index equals 1.02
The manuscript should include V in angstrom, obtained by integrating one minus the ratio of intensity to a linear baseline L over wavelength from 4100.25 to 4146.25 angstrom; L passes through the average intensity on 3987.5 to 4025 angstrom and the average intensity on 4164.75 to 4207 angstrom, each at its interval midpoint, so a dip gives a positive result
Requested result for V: 4.3 angstrom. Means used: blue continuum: 6.48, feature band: 5.65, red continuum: 6.1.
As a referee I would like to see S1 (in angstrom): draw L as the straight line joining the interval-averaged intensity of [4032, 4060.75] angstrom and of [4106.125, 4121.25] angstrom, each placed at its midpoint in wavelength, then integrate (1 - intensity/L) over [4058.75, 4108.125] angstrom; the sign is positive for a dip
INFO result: 1.9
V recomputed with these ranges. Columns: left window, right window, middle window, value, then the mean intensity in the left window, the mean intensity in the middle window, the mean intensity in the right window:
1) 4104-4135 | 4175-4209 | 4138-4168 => -4.0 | 5.6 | 6.54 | 5.95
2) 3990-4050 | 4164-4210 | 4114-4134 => 0.1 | 6.47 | 6.16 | 6.04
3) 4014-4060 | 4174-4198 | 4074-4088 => 0.3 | 6.48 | 6.23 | 6.08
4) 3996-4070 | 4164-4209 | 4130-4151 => 1.3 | 6.42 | 5.79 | 6.07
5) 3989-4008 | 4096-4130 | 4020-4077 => -3.7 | 6.49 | 6.41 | 5.42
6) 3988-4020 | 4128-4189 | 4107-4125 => 1.7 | 6.5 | 5.77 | 6.32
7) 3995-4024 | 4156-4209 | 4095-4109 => 3.9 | 6.5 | 4.53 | 6.06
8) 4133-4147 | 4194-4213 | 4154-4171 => -2.7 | 5.72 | 6.65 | 5.79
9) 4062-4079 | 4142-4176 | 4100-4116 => 3.4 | 6.43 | 5.12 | 6.55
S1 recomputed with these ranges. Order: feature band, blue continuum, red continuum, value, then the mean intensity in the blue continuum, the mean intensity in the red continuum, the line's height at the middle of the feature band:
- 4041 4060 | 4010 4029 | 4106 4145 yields -1.4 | 6.3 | 5.73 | 6.13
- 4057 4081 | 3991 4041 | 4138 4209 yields 0.1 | 6.4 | 6.25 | 6.35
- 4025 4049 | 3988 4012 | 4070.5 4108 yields -1.8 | 6.41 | 5.5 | 6.03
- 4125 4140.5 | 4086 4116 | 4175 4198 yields -1.7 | 5.01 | 6.05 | 5.39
